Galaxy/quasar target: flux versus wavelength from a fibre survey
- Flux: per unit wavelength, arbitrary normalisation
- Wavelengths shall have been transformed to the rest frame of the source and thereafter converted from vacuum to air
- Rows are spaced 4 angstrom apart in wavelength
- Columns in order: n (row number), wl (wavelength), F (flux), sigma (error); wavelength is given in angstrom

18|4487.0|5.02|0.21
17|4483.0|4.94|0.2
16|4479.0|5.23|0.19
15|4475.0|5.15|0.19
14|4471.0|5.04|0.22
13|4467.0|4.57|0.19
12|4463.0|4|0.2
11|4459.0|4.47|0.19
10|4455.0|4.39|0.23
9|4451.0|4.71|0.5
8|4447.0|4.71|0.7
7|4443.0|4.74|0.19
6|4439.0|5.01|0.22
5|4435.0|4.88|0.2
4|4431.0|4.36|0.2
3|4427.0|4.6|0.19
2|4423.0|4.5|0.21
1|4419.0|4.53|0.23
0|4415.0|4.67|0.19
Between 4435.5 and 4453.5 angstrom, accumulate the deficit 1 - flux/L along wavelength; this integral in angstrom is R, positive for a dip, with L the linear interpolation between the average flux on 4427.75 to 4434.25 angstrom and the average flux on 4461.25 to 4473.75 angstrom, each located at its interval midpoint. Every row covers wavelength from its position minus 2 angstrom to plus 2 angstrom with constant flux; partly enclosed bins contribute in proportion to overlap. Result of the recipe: -1.0 angstrom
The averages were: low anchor 4.51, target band 4.79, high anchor 4.58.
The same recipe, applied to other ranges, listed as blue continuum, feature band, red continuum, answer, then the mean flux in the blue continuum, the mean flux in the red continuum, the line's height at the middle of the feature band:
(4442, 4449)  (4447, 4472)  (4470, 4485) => 1.8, 4.72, 5.09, 4.88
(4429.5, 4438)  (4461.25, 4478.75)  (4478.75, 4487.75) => 0.7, 4.68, 5.04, 4.94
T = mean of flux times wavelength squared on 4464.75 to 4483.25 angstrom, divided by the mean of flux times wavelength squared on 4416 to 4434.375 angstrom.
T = 1.12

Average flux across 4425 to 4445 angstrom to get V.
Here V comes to 4.72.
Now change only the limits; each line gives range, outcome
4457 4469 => 4.35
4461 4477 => 4.69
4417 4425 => 4.52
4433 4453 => 4.81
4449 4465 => 4.39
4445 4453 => 4.71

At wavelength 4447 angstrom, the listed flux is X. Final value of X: 4.71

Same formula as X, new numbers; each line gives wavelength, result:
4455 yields 4.39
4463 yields 4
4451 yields 4.71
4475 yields 5.15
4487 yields 5.02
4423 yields 4.5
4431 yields 4.36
